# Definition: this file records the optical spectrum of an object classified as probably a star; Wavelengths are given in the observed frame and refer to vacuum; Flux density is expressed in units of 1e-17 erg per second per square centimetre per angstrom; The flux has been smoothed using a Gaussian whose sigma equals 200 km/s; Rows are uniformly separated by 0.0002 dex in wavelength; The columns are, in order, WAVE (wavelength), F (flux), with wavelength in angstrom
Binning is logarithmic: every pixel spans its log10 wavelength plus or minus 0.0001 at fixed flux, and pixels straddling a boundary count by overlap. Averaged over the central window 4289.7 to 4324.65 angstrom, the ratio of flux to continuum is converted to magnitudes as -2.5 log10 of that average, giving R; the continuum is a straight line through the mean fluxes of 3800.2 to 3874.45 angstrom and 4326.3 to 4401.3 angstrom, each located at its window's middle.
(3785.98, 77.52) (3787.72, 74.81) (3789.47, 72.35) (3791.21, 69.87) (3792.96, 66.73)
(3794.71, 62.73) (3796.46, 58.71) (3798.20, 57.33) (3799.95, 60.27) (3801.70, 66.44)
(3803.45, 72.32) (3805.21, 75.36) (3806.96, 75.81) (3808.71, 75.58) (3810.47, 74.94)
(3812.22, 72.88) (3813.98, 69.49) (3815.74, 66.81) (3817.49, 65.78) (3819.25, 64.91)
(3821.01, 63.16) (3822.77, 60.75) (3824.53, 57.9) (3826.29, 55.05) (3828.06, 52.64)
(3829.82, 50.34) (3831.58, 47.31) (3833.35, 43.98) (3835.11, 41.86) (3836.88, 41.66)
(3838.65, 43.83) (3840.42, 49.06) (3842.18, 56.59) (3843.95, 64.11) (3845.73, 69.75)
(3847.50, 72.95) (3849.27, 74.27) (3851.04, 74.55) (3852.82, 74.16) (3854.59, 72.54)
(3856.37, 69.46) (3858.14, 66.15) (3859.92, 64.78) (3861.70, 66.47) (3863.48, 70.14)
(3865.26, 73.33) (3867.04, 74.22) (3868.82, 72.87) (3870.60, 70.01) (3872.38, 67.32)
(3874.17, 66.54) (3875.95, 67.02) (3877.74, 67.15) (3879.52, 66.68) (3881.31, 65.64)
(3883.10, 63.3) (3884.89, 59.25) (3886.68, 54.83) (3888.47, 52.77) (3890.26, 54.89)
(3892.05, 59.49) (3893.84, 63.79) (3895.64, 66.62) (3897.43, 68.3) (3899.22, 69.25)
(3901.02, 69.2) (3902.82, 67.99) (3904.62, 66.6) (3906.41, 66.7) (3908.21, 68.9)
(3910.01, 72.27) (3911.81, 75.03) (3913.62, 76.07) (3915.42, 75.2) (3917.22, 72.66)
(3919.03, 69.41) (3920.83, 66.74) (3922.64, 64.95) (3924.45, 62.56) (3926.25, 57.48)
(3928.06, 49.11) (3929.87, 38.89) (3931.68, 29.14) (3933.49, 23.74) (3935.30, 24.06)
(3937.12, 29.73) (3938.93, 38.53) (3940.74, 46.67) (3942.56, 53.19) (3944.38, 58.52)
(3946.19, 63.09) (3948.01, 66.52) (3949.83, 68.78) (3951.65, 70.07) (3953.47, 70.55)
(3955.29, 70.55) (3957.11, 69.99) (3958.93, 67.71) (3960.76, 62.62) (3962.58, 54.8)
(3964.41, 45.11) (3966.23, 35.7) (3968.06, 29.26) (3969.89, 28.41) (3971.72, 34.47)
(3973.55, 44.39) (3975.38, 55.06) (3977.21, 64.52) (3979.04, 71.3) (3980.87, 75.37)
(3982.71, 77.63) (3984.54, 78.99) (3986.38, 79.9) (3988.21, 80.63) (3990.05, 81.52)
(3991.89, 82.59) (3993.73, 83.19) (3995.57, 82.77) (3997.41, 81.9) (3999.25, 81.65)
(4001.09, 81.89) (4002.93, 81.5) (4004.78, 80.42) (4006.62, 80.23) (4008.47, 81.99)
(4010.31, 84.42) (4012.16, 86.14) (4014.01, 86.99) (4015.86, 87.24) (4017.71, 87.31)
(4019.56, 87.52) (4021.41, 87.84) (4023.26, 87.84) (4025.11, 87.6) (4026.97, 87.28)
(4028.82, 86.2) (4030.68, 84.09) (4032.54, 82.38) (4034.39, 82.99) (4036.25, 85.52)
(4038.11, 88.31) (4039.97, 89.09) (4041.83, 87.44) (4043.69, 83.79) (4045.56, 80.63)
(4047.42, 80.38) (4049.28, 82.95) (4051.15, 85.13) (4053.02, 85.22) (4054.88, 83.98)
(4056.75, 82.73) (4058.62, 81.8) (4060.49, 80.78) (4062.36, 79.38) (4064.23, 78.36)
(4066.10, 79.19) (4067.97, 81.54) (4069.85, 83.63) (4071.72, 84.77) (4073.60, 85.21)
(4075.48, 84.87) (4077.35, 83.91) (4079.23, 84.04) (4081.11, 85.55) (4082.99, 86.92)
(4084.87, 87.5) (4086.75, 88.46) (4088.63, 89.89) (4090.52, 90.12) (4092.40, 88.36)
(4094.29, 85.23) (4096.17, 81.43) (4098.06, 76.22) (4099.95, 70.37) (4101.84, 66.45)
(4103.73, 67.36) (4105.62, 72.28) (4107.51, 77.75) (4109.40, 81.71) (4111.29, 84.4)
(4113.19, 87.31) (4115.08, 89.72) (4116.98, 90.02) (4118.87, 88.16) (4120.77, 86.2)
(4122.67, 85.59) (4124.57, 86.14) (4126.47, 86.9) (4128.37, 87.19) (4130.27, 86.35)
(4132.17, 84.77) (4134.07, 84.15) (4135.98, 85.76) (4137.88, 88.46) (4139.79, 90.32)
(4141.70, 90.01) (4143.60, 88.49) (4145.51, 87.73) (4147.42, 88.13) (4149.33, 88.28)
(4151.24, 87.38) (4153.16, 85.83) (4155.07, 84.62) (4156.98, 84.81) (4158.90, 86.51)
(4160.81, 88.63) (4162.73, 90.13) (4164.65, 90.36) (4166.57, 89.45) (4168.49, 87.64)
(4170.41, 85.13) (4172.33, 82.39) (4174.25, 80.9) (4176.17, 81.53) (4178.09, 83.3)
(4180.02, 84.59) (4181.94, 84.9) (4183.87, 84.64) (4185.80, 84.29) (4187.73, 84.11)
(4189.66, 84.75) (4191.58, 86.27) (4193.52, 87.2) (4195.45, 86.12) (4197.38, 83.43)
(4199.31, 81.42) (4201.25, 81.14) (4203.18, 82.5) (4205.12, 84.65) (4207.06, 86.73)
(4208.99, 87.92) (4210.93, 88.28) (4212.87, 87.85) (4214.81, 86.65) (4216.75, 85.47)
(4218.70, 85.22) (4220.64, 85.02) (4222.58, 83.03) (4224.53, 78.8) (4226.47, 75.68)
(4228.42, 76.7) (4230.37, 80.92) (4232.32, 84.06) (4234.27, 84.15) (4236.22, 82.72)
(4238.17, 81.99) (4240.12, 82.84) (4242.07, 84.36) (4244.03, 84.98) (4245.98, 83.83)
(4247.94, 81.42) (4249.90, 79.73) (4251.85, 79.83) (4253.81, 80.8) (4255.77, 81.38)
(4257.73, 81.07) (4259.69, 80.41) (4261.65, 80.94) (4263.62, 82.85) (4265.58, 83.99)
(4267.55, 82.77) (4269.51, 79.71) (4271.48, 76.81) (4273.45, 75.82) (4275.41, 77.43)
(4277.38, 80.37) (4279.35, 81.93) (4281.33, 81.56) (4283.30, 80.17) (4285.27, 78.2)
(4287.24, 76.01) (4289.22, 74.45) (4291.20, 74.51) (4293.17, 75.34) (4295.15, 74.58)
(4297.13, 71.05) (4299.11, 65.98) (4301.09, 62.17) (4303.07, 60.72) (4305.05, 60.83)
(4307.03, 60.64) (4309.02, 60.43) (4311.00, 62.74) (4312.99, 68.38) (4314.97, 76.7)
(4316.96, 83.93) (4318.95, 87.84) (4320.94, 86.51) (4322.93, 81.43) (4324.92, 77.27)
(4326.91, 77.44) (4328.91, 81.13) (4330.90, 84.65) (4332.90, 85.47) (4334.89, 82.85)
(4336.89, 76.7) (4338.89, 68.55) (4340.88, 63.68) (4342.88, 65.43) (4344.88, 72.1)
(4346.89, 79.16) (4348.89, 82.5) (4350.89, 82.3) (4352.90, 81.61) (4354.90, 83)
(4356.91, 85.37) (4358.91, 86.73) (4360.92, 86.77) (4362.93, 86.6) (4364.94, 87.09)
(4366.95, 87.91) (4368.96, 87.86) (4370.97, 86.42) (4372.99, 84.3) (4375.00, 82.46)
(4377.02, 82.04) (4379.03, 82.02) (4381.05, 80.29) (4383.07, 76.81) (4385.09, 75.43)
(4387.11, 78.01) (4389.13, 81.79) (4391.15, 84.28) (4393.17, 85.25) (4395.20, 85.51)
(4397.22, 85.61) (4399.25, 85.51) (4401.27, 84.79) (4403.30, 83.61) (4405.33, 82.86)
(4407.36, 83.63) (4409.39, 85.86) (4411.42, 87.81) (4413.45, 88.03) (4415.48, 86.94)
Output 0.116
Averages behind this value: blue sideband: 64.4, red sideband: 81.4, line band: 71.6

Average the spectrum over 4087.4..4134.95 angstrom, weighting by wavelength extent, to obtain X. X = 83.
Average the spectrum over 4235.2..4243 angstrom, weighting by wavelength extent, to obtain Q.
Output 83.1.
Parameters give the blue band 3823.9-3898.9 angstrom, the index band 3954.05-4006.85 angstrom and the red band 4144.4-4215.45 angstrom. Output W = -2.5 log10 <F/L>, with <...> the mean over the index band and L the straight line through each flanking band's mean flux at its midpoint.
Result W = 0.07 mag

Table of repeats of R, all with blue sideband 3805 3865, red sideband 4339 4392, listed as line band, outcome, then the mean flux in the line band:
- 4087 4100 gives -0.17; 84.2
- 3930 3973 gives 0.33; 49.4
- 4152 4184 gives -0.15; 85.6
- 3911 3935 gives 0.15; 57.6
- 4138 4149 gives -0.21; 88.9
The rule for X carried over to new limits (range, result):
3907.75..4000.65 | 61.1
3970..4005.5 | 72.6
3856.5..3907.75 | 65.8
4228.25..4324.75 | 77.5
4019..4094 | 84.8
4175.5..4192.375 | 84.3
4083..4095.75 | 87.9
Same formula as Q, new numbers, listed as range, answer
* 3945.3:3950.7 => 66.1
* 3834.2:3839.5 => 42.4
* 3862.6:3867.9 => 72.6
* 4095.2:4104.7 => 72.4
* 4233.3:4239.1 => 83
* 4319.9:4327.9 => 80.7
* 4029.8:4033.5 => 83.3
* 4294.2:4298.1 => 72.8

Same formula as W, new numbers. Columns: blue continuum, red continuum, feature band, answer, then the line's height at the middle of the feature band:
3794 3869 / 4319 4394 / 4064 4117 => -0.142 mag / 72.3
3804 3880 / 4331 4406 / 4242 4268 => -0.054 mag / 77.9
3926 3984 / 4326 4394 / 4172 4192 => -0.219 mag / 68.5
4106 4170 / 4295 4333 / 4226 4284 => -0.046 mag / 77.8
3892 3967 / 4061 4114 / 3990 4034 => -0.185 mag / 71.1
